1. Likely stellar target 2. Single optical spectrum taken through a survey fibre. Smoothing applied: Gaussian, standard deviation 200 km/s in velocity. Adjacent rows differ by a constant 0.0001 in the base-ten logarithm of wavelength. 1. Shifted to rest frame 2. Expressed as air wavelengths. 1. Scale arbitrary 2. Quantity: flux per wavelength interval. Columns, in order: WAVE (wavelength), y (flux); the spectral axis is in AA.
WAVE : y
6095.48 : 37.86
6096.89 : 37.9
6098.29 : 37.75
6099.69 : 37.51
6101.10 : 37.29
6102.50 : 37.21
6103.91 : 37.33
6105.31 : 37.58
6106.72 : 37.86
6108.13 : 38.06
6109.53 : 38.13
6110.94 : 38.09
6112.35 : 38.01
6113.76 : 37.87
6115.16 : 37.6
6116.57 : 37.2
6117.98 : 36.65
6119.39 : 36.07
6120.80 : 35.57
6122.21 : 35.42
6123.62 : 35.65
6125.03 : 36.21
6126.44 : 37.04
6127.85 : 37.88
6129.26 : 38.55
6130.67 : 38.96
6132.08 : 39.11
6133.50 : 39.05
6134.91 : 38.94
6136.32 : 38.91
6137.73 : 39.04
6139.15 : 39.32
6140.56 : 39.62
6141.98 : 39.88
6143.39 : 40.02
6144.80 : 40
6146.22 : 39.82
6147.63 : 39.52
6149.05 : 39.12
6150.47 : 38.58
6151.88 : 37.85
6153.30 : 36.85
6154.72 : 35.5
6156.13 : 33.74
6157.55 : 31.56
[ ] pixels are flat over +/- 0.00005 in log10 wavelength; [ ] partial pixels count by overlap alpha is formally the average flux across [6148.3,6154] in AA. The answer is 38.1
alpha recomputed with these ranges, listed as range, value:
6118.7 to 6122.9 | 35.7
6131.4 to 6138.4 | 39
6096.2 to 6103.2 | 37.6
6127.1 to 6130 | 38.3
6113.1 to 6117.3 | 37.6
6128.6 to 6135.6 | 38.9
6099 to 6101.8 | 37.4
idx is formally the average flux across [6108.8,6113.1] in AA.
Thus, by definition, 38.1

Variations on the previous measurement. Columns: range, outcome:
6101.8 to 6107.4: 37.5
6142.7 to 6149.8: 39.7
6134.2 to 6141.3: 39.2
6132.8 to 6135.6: 39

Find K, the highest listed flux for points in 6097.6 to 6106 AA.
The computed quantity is 37.75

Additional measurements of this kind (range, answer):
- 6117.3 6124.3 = 36.65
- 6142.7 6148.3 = 40.02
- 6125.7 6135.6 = 39.11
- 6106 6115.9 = 38.13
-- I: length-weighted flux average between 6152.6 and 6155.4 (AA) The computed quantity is 36.1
